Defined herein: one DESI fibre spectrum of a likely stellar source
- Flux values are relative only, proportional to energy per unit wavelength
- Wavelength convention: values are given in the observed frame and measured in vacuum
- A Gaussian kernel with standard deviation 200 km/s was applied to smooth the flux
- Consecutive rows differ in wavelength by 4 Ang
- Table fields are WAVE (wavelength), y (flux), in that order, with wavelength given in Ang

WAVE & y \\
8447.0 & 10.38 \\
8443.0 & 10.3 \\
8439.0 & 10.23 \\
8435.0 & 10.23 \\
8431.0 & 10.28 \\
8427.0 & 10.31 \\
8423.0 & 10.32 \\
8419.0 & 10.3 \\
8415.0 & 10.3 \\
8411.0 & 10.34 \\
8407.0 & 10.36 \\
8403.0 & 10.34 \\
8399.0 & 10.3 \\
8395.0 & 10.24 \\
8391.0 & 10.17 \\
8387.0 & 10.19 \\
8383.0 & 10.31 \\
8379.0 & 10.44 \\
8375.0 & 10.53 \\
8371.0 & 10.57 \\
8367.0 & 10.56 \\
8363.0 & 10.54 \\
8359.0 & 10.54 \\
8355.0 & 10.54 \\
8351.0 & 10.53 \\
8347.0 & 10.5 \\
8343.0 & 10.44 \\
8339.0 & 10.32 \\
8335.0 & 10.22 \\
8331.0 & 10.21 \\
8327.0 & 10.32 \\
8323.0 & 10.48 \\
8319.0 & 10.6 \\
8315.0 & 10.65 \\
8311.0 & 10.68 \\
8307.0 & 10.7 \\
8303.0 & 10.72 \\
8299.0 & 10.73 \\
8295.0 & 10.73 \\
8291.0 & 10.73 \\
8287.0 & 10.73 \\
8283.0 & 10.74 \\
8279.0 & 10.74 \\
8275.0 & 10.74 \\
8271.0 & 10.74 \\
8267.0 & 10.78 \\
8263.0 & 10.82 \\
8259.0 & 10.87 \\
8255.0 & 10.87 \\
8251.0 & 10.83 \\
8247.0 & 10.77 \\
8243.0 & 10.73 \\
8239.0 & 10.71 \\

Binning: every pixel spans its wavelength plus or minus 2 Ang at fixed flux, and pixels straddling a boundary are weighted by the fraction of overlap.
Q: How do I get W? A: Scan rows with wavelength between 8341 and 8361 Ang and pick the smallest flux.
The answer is 10.44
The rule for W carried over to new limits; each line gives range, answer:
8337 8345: 10.32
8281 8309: 10.7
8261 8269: 10.78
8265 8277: 10.74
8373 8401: 10.17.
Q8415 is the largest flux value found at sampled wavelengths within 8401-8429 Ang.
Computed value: 10.36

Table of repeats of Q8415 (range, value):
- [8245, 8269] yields 10.87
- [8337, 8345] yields 10.44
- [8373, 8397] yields 10.53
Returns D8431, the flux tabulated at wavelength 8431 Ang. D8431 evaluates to 10.28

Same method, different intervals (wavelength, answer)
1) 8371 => 10.57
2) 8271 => 10.74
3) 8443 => 10.3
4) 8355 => 10.54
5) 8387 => 10.19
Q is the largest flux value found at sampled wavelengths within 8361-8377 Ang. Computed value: 10.57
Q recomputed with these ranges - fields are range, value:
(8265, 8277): 10.78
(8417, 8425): 10.32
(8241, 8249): 10.77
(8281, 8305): 10.74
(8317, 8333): 10.6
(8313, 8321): 10.65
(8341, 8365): 10.54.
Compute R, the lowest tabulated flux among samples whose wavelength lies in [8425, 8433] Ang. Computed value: 10.28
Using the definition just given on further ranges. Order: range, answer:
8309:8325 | 10.48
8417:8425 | 10.3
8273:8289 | 10.73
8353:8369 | 10.54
